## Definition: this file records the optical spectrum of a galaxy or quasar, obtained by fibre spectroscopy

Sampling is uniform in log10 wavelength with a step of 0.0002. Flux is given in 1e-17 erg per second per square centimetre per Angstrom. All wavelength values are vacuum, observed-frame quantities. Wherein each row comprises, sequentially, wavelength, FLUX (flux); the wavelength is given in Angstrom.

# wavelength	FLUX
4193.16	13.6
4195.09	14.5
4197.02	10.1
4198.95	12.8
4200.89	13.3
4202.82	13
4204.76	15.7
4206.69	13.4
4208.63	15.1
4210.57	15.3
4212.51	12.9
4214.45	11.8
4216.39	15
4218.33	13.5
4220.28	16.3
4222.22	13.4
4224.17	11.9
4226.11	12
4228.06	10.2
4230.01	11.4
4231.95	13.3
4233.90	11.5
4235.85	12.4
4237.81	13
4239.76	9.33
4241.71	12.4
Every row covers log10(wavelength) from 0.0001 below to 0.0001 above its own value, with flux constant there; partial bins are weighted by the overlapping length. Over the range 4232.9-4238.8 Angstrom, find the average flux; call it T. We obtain 12.3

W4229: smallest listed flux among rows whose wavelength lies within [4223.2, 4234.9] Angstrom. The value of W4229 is 10.2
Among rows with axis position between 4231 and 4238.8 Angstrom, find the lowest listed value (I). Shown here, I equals 11.5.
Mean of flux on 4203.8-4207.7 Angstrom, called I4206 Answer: 14.6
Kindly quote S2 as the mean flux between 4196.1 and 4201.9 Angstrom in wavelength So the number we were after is 12.1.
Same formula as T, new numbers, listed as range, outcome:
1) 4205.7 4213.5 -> 14.2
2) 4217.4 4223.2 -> 14.4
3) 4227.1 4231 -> 10.8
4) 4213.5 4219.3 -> 13.4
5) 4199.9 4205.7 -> 14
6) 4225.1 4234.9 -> 11.7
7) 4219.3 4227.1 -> 13.4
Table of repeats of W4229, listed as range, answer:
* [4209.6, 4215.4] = 11.8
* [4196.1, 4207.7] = 10.1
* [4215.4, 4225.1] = 11.9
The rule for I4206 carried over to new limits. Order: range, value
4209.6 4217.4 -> 13.8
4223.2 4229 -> 11.4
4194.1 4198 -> 12.3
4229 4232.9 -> 12.3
